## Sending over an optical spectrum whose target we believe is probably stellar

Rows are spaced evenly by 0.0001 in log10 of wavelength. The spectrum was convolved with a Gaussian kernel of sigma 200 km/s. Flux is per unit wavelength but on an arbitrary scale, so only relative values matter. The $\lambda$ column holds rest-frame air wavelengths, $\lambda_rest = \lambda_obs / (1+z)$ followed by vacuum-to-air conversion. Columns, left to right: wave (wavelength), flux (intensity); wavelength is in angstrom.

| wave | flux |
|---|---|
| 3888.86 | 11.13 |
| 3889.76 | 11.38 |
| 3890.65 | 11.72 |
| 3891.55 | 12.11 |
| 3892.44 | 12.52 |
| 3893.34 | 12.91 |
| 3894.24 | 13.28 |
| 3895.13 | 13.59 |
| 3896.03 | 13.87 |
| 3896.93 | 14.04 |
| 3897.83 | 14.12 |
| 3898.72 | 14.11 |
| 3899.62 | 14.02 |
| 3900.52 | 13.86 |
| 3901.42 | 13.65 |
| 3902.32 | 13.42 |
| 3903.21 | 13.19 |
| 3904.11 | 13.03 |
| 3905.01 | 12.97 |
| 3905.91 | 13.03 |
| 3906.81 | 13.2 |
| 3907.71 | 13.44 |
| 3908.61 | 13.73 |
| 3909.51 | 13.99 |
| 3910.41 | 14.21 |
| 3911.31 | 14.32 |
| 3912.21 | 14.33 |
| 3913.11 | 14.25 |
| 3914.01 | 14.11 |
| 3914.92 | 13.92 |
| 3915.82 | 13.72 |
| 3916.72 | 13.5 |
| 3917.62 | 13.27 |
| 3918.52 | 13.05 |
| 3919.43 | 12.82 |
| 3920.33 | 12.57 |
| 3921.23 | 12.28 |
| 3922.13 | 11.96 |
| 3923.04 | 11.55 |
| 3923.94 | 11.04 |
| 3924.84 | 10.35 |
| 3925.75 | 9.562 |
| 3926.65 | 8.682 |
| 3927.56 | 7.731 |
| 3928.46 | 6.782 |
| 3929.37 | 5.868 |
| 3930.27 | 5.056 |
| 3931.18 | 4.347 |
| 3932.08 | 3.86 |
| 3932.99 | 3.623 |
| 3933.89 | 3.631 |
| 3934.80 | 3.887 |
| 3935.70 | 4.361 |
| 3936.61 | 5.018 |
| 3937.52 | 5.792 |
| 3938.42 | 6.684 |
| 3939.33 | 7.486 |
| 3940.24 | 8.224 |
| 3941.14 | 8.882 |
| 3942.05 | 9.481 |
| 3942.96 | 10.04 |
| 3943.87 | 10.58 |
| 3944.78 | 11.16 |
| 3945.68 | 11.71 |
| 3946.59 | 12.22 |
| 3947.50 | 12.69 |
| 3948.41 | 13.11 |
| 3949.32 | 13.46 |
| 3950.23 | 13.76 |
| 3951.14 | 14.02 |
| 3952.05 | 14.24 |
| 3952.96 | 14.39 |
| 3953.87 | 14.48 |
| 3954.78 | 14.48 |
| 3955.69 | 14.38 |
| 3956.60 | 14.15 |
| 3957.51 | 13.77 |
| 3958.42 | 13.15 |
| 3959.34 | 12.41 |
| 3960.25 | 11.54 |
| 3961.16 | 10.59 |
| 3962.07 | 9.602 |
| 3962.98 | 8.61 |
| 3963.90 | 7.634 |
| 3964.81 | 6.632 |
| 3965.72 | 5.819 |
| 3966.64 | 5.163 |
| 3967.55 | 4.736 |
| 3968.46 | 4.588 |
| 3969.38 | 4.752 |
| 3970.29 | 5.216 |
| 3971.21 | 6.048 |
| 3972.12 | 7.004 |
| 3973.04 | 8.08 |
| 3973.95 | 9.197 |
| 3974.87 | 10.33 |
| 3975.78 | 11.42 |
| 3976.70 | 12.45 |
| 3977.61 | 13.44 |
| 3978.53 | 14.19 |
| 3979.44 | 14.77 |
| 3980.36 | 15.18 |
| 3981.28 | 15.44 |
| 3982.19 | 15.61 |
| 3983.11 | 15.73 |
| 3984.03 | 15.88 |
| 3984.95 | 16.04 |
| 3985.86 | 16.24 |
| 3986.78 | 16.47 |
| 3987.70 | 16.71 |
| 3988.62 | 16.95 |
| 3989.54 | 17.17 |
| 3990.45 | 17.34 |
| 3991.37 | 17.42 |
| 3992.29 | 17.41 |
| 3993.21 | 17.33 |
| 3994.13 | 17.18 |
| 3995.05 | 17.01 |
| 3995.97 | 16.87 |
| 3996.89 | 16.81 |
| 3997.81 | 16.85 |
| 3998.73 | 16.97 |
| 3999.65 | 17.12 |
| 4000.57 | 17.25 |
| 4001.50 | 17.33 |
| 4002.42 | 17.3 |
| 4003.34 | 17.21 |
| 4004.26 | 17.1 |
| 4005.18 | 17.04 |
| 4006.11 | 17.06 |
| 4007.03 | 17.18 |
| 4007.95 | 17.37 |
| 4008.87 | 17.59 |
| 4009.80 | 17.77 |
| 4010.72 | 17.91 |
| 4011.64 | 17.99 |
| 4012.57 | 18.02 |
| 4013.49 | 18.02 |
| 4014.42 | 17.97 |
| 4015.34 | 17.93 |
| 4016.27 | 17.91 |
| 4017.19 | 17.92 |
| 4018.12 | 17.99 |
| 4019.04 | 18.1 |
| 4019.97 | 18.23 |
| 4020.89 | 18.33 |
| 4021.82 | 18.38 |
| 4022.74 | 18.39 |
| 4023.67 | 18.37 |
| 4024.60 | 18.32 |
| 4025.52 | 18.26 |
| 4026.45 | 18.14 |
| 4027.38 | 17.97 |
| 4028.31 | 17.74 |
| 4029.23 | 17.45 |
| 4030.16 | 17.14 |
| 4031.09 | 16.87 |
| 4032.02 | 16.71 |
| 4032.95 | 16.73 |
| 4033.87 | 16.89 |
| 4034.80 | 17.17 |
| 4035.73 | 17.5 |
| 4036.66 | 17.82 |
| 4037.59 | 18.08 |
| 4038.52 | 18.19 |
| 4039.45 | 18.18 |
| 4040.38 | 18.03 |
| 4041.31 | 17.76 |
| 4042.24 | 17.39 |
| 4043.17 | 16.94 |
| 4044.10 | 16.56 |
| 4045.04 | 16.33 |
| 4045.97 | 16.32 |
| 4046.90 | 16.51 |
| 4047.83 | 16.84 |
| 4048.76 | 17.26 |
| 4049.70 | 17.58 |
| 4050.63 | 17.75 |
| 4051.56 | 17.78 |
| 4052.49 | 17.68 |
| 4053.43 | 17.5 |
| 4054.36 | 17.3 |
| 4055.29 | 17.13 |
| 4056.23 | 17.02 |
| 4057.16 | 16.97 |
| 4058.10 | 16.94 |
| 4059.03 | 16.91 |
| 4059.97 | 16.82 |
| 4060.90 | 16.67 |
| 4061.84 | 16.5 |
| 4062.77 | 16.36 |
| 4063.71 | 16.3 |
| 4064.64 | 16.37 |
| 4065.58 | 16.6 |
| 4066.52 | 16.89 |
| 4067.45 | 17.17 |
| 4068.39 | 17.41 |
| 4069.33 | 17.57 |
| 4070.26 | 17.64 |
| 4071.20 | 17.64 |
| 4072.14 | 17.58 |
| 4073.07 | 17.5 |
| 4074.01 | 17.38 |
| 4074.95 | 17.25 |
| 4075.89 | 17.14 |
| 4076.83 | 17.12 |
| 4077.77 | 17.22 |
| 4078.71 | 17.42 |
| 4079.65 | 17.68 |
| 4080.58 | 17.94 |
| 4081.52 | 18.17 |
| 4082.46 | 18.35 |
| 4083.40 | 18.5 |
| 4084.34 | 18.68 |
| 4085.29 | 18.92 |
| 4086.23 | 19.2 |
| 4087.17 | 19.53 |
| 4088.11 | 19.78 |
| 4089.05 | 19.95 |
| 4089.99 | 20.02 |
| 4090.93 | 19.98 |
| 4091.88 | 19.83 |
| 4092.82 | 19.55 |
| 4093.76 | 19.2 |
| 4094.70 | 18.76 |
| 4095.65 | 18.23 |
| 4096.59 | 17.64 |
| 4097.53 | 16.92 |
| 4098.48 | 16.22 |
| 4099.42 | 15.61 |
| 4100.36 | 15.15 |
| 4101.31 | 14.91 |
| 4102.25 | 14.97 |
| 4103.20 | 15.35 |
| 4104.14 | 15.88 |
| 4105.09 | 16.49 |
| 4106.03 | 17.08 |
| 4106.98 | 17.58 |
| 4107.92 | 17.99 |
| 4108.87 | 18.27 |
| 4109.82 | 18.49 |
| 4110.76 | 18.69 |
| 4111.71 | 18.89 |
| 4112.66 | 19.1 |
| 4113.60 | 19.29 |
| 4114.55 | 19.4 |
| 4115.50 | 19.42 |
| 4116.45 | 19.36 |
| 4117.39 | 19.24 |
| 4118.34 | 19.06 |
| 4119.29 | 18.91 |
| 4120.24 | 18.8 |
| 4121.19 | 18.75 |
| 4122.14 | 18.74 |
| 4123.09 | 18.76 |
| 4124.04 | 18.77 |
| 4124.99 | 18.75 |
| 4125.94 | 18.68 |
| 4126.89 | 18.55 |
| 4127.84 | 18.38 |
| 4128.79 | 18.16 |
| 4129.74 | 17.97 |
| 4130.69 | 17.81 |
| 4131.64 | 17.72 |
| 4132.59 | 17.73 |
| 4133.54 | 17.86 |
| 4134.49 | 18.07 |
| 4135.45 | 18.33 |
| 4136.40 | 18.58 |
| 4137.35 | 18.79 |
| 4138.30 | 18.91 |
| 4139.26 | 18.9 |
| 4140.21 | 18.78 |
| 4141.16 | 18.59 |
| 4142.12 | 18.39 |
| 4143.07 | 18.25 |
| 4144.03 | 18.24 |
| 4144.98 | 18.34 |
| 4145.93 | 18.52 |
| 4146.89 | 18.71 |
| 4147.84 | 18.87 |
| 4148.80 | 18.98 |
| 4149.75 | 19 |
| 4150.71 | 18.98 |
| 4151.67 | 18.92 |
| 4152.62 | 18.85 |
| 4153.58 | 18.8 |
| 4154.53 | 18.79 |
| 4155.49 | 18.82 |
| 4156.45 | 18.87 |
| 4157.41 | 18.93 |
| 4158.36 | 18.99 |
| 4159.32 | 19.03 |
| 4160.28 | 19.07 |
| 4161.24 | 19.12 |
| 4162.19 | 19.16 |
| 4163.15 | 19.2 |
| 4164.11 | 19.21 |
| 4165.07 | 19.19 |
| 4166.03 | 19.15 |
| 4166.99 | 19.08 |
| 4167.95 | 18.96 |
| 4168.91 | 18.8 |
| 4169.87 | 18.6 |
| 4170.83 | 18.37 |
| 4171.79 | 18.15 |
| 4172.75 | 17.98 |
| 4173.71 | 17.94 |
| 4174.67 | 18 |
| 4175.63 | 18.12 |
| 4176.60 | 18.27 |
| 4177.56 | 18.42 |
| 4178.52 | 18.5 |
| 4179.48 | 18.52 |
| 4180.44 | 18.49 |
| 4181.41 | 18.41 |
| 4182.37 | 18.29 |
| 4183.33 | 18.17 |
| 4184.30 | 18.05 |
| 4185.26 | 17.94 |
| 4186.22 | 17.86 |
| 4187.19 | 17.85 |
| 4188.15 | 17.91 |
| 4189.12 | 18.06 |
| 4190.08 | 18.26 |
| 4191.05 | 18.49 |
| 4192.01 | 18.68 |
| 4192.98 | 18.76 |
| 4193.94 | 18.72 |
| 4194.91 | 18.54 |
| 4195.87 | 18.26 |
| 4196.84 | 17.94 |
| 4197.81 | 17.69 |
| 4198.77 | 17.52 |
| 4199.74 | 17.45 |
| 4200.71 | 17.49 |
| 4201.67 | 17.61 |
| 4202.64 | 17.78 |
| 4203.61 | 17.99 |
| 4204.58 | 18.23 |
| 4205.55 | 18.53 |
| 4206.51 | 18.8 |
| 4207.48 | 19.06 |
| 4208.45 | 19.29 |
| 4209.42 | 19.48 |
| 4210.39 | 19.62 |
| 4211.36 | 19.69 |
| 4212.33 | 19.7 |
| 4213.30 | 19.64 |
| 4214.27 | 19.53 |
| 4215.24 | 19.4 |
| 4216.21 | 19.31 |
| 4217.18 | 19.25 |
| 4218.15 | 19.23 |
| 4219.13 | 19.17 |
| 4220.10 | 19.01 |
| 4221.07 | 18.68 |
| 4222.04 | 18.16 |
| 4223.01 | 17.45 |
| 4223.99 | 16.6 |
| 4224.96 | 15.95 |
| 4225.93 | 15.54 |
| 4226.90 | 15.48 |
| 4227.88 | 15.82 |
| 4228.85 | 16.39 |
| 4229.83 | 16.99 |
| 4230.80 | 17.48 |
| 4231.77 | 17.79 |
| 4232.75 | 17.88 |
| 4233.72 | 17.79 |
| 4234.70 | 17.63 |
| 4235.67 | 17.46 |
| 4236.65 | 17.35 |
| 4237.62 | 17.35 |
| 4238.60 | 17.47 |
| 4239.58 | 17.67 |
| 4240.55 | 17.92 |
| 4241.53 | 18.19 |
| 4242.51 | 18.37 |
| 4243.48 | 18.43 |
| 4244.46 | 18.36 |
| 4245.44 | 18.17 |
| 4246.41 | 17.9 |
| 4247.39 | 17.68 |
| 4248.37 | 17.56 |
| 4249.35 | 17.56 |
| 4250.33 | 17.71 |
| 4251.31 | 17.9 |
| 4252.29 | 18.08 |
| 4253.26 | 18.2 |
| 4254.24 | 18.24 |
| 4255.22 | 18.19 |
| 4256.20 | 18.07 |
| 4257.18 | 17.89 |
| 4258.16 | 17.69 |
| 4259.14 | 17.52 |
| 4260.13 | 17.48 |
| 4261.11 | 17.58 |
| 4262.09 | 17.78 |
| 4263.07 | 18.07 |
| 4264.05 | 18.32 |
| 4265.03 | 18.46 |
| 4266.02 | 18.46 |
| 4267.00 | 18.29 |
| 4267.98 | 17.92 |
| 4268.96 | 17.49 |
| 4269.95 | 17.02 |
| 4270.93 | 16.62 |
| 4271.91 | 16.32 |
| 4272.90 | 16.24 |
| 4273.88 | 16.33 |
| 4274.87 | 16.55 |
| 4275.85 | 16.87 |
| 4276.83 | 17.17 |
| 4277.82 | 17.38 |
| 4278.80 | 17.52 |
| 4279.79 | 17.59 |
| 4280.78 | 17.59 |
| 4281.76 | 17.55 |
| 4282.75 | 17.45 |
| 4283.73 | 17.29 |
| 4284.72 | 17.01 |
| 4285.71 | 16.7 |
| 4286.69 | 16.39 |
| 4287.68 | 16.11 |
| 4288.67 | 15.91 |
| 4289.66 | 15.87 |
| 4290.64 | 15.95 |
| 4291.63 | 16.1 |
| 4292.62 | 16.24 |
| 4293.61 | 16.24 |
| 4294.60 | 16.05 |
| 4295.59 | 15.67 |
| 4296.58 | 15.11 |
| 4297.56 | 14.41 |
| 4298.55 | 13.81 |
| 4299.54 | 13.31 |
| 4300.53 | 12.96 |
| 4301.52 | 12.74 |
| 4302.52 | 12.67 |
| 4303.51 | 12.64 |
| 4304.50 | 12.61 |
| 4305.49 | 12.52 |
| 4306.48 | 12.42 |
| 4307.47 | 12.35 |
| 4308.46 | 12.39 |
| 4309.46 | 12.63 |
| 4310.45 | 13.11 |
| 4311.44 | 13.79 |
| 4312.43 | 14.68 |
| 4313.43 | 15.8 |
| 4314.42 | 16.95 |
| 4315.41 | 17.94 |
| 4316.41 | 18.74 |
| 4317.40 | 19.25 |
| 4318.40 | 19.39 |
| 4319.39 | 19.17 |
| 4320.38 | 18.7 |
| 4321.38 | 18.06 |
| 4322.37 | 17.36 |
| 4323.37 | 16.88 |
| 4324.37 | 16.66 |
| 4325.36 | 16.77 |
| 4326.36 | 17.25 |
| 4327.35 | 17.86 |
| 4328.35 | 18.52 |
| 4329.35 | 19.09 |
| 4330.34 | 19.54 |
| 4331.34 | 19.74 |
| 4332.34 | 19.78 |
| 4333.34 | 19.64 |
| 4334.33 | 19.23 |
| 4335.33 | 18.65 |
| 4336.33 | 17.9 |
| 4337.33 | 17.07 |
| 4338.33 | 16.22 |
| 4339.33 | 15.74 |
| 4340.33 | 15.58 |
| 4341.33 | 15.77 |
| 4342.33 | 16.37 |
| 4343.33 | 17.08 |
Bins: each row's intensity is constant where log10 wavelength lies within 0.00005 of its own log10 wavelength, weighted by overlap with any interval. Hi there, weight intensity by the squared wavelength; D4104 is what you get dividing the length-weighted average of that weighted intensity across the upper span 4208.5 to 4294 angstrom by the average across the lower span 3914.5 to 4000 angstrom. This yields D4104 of 1.77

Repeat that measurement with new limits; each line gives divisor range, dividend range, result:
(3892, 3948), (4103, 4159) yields 1.88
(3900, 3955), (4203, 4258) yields 1.92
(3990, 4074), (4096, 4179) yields 1.11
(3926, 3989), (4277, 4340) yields 1.88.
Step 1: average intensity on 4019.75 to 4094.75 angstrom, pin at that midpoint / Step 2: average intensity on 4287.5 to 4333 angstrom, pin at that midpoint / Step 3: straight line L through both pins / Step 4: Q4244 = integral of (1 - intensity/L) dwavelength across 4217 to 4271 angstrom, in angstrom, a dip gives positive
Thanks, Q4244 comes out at -4.4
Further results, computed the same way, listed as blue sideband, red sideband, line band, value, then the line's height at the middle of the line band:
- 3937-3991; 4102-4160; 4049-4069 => -2.0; 15.5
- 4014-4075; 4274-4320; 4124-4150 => -2.6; 16.8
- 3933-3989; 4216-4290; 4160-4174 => -2.9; 15.5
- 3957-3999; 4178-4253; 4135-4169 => -4.5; 16.6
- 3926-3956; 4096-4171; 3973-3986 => -3.1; 11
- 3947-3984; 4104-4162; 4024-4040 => -3.9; 14.1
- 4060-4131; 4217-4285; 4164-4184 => -0.8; 17.8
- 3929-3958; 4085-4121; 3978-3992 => -4.9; 11.9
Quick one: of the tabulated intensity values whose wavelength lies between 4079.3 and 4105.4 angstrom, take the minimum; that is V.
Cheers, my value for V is 14.91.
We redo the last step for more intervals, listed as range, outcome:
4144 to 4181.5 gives 17.94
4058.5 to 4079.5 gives 16.3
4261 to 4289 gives 15.91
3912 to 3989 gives 3.623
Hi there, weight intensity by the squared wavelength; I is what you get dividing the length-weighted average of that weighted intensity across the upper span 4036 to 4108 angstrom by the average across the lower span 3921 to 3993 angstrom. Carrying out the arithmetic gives 1.7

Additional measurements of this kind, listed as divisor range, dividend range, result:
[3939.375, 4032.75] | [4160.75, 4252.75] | 1.41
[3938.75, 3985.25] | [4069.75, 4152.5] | 1.77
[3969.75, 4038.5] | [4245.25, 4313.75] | 1.14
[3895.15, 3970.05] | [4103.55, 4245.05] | 1.92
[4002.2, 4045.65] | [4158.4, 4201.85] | 1.13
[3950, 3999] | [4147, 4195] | 1.59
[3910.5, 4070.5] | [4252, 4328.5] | 1.34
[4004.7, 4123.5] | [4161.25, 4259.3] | 1.10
